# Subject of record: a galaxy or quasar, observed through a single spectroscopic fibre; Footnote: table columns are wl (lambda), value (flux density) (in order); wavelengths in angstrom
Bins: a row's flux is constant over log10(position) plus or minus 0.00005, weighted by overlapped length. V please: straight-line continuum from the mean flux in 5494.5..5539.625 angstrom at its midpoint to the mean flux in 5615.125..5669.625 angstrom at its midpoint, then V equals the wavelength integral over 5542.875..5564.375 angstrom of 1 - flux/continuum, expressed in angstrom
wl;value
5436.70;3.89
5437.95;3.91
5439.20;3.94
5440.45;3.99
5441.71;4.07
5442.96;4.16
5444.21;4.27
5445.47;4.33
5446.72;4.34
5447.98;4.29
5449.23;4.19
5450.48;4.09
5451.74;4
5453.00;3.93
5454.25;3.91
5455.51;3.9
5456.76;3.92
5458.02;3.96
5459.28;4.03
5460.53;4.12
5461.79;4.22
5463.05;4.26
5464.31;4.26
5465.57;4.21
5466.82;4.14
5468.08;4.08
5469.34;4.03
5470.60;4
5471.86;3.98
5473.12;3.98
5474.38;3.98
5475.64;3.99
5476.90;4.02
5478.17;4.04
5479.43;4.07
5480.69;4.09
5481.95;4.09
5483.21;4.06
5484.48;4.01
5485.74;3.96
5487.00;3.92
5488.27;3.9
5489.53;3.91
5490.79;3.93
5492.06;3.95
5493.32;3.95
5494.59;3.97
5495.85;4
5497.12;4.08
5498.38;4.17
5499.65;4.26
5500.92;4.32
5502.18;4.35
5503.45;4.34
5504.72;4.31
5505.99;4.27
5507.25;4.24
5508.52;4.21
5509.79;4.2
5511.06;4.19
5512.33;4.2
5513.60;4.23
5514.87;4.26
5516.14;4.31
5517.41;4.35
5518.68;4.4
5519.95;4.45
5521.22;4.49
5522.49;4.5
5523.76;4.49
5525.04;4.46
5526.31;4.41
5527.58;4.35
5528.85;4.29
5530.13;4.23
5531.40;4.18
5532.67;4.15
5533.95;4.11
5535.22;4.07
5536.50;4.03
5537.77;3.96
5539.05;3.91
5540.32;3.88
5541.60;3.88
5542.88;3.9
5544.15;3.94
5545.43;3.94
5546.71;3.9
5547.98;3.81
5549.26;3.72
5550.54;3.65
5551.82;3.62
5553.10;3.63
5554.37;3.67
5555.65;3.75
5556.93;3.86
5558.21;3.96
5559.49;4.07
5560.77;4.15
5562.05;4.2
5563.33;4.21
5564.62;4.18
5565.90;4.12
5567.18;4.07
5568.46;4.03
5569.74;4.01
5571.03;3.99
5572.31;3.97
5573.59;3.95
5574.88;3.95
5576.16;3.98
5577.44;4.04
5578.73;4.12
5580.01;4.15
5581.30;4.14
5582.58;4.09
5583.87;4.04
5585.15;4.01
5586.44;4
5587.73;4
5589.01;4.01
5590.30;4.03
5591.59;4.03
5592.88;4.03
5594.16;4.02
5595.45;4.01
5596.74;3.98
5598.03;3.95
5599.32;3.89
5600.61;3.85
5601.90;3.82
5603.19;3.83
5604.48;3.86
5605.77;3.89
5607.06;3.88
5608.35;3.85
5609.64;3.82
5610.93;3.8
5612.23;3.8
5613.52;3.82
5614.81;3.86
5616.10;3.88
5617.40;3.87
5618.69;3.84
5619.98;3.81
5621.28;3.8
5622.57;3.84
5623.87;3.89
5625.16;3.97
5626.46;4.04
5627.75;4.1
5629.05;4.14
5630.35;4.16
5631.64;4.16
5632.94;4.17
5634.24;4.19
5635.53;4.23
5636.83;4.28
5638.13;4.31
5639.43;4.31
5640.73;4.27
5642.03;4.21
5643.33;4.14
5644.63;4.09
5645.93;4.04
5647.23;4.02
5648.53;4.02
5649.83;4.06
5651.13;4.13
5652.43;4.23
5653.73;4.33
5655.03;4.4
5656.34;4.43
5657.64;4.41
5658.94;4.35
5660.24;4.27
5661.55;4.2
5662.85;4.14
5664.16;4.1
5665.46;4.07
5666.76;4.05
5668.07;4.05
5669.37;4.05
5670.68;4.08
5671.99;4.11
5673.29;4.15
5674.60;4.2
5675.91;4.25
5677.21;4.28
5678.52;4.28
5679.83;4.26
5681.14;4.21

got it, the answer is 1.7 angstrom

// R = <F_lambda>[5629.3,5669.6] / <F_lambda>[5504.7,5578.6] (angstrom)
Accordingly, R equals 1.0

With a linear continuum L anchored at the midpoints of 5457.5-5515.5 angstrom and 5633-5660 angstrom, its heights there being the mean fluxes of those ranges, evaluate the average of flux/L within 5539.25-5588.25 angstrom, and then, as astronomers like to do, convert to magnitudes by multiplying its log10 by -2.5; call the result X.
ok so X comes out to 0.05 mag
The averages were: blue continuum 4.1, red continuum 4.22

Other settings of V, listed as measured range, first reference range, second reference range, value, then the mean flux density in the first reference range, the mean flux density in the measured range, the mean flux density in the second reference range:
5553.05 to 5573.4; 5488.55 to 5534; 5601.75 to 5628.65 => 0.3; 4.24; 4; 3.87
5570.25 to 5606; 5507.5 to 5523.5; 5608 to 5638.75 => 0.9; 4.32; 3.99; 3.99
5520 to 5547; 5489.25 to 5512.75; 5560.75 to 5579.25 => -0.3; 4.15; 4.16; 4.06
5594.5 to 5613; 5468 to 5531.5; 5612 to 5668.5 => 1.1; 4.17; 3.87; 4.1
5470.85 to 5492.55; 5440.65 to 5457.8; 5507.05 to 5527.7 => 1.1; 4.1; 3.99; 4.34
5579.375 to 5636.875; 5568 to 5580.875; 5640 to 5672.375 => 1.6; 4.02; 3.97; 4.17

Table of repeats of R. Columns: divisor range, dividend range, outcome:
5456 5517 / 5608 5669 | 1.00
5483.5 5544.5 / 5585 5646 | 0.96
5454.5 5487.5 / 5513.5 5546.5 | 1.04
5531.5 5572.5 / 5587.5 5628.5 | 0.99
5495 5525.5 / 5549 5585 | 0.93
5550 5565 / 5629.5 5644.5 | 1.08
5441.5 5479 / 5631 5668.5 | 1.03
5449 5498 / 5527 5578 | 0.99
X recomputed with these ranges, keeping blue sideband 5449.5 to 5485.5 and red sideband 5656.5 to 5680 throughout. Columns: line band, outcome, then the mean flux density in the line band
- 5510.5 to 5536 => -0.06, 4.3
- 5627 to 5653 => 0.00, 4.16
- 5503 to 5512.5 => -0.04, 4.24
